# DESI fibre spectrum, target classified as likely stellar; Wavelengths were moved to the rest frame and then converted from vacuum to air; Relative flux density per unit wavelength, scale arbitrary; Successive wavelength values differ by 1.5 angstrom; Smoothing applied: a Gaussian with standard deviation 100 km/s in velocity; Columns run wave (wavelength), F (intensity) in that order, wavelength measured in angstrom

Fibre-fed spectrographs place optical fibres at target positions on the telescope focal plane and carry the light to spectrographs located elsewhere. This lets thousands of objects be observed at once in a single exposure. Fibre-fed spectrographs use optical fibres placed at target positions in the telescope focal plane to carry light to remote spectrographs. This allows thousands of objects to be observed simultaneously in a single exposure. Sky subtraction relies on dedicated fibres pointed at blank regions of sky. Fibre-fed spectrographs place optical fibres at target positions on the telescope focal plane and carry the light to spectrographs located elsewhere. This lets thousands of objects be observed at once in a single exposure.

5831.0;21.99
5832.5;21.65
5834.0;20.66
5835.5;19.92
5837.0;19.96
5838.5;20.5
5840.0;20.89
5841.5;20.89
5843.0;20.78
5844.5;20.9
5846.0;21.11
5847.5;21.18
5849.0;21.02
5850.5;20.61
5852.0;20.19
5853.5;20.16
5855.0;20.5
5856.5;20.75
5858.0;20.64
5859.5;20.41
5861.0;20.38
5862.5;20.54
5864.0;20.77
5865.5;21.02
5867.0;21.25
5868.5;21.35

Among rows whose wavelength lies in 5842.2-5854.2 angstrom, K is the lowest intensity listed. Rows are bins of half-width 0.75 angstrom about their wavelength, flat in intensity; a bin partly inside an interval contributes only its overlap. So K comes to 20.16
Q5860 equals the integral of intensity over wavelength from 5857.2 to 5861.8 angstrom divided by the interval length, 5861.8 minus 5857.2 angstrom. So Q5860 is 20.5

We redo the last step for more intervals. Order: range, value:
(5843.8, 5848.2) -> 21.1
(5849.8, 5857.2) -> 20.4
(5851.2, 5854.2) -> 20.2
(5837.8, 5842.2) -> 20.8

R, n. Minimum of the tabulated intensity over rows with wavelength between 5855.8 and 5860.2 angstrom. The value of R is 20.41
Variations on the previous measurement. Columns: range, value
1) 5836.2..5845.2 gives 19.96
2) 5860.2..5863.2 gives 20.38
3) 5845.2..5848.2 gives 21.11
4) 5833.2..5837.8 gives 19.92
